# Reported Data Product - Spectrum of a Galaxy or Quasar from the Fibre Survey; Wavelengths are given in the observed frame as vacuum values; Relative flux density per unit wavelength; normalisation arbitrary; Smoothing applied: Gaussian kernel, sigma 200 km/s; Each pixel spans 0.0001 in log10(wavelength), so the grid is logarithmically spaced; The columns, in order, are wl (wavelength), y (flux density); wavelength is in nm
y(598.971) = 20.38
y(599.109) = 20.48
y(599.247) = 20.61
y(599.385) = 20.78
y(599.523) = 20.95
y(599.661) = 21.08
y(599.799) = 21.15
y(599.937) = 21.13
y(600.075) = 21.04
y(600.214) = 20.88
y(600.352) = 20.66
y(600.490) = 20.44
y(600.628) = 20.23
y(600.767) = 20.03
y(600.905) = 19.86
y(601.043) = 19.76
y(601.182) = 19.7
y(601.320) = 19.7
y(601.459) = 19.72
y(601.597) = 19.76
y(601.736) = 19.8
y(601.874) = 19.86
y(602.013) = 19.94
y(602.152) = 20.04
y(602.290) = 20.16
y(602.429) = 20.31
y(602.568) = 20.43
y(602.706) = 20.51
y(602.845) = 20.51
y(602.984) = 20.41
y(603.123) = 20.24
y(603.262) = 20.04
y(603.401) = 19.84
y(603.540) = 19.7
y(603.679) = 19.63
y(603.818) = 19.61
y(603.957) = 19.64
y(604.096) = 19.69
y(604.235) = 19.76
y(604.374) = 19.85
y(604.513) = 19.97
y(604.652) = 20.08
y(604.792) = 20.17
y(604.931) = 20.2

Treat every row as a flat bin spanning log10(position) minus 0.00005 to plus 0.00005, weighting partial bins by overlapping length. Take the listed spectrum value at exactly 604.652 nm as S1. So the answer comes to 20.08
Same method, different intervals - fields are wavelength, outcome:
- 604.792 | 20.17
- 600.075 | 21.04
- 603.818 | 19.61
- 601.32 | 19.7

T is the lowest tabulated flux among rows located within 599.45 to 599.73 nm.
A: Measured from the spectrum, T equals 20.95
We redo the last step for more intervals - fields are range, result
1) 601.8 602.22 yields 19.86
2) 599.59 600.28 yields 20.88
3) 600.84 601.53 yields 19.7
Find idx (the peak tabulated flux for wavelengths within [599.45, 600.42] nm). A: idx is 21.15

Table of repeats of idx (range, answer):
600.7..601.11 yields 20.03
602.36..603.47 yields 20.51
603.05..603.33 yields 20.24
